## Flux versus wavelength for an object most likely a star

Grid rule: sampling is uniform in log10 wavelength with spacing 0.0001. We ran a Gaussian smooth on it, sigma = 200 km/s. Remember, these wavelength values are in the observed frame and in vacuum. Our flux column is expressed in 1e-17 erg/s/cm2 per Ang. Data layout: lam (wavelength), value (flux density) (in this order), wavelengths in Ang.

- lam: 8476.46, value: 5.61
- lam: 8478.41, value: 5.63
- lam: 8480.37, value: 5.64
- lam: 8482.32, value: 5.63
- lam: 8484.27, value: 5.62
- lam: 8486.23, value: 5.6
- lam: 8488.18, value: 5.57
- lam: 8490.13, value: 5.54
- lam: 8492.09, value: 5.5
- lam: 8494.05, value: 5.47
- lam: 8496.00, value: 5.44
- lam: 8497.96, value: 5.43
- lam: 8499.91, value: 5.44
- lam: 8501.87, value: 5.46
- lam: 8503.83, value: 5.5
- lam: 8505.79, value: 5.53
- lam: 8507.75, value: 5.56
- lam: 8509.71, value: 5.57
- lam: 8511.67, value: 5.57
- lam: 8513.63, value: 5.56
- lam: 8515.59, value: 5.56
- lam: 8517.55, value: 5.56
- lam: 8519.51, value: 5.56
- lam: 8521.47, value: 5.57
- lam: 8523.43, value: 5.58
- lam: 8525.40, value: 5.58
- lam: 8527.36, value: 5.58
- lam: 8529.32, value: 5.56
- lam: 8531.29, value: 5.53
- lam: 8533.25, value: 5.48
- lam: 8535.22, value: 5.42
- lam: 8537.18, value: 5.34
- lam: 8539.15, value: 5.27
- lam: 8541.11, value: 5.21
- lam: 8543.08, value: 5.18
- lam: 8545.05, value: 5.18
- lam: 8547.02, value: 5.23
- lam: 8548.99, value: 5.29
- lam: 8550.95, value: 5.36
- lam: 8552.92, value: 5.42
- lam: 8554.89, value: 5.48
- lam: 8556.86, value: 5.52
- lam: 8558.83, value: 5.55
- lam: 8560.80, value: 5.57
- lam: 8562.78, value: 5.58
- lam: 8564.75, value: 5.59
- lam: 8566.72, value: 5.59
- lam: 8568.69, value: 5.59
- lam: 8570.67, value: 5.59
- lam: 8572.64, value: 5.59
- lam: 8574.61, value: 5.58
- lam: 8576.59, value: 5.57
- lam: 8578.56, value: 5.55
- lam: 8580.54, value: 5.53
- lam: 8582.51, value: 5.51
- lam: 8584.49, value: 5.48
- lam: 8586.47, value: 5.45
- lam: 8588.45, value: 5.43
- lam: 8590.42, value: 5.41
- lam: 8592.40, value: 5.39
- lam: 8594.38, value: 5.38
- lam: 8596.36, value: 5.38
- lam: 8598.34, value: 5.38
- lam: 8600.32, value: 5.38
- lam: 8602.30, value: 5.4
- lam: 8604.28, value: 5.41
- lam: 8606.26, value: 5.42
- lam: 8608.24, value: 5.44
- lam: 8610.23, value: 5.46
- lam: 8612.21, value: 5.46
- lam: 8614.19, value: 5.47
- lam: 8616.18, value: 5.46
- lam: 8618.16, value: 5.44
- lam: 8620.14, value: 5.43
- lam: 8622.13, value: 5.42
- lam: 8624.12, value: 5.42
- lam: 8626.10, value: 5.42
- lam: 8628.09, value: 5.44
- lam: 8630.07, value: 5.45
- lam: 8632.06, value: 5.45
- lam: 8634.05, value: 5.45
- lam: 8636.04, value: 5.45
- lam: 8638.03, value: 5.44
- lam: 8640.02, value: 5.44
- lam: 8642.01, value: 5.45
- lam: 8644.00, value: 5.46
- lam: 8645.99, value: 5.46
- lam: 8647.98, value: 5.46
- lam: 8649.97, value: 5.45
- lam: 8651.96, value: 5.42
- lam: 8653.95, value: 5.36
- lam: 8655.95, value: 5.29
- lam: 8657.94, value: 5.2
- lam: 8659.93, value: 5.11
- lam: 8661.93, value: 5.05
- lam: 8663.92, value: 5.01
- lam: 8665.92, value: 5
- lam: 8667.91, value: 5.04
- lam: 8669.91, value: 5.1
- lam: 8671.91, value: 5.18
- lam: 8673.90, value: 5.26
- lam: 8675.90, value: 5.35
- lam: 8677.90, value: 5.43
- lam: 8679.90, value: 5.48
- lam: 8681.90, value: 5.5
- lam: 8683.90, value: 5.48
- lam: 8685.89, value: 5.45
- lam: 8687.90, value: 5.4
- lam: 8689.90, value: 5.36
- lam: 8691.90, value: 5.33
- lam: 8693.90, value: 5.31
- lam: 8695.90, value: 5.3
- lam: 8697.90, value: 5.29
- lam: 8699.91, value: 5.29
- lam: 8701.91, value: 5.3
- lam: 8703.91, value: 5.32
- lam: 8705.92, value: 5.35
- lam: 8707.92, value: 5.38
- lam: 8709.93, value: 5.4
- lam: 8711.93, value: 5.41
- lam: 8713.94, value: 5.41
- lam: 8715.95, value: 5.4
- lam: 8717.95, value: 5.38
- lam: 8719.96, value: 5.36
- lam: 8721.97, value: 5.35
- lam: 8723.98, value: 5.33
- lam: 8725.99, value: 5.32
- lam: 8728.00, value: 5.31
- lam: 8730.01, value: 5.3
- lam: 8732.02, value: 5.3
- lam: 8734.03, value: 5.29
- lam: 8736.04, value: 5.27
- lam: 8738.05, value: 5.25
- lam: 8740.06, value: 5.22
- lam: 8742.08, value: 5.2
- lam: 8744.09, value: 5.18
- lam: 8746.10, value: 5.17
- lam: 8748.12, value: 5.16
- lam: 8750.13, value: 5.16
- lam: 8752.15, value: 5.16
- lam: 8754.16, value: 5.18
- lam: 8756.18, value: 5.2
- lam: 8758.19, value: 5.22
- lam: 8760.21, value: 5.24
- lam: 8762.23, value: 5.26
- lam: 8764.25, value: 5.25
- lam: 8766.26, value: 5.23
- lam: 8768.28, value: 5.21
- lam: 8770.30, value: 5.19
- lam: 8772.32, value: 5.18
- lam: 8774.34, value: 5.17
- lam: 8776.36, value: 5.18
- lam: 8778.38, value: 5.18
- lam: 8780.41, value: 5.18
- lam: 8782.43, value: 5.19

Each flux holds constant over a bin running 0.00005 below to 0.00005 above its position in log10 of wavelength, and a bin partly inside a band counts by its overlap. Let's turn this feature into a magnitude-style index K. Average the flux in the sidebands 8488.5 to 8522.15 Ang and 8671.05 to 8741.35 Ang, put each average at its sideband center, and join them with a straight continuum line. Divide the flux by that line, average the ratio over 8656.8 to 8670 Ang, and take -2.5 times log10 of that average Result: 0.06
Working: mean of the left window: 5.52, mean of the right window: 5.34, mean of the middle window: 5.07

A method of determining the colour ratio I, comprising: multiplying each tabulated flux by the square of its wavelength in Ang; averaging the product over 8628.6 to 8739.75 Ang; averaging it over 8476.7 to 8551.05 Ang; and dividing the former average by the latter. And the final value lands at 1.01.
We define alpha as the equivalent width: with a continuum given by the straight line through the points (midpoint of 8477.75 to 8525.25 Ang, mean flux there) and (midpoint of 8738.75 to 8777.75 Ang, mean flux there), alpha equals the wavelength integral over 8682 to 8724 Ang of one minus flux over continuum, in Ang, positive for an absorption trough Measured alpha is -0.7 Ang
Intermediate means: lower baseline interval 5.54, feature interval 5.37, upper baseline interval 5.2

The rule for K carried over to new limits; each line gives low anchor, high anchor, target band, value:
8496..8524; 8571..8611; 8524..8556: 0.02 mag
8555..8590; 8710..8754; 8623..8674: 0.02 mag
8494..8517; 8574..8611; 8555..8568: -0.02 mag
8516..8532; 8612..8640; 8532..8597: 0.01 mag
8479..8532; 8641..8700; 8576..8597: -0.01 mag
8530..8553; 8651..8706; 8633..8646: -0.03 mag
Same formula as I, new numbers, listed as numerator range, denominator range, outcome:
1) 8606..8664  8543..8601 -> 1.00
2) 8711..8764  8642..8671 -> 1.02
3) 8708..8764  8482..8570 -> 1.01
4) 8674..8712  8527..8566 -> 1.03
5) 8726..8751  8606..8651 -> 0.99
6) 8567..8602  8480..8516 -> 1.01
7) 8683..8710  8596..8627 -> 1.01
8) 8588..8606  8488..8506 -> 1.01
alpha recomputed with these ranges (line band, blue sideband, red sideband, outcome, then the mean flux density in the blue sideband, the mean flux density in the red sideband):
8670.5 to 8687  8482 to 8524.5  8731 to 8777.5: -0.23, 5.54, 5.21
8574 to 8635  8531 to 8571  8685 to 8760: -0.71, 5.42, 5.3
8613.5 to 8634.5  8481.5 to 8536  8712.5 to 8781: -0.17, 5.53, 5.25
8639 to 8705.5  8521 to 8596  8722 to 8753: 0.14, 5.46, 5.24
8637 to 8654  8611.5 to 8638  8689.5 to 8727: -0.07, 5.44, 5.35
